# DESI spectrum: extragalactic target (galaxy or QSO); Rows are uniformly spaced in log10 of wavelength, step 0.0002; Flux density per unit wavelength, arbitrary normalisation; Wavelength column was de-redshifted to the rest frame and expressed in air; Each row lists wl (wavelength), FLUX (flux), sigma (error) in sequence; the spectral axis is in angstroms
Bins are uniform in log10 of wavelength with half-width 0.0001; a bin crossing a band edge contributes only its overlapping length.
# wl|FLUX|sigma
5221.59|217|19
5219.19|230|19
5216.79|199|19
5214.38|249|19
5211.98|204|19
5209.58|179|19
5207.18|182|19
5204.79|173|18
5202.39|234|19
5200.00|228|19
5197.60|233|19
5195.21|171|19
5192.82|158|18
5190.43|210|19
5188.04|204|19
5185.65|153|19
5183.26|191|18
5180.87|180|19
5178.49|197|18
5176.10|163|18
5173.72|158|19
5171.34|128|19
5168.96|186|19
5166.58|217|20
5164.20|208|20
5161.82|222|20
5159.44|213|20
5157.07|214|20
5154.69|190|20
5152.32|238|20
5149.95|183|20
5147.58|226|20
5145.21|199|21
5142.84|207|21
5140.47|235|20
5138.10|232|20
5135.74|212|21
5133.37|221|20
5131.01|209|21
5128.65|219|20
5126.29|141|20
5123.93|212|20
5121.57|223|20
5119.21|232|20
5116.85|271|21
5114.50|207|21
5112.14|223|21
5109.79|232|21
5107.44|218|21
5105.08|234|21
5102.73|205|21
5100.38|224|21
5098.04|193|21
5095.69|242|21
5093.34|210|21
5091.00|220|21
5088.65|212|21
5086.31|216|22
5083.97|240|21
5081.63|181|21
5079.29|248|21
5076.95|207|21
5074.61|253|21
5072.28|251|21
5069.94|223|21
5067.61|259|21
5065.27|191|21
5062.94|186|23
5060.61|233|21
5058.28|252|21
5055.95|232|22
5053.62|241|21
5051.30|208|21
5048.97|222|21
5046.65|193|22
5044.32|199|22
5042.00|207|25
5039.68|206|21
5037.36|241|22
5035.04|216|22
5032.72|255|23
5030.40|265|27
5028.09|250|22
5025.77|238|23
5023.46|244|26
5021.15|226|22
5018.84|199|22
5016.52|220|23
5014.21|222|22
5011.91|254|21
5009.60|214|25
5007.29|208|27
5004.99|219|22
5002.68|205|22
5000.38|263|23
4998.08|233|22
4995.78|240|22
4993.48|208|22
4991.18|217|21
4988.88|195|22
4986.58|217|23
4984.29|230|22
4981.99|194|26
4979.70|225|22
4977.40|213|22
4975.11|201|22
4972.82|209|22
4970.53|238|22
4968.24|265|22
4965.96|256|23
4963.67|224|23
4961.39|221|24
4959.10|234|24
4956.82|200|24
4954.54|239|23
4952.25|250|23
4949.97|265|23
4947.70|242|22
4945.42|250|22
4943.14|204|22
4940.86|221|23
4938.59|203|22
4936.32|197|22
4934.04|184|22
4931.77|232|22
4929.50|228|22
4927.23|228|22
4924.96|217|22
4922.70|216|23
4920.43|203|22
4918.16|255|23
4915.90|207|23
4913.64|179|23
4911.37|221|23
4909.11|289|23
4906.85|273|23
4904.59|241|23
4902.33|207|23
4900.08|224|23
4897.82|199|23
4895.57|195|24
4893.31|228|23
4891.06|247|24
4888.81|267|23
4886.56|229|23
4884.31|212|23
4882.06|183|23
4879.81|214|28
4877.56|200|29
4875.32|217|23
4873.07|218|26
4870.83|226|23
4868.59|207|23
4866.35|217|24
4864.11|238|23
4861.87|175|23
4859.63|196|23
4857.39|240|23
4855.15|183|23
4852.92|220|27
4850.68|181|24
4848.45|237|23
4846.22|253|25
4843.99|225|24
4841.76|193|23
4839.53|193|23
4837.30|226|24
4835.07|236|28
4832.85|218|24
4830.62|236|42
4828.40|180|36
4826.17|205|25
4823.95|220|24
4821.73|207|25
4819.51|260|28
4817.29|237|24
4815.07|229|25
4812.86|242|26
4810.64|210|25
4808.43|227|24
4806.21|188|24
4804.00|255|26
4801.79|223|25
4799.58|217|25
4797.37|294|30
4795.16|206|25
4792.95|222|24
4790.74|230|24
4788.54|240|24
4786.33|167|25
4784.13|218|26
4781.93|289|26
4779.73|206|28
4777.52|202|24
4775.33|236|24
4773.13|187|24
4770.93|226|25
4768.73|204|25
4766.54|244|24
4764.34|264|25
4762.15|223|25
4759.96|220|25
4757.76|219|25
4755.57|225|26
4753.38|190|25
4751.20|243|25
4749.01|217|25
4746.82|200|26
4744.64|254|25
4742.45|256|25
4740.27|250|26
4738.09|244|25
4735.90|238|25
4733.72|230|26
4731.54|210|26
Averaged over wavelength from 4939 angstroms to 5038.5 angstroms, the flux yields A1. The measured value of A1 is 228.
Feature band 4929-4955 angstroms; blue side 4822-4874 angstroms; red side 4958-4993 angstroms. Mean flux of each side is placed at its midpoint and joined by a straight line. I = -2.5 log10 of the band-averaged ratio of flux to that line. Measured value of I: -0.03 mag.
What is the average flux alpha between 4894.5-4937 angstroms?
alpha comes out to 221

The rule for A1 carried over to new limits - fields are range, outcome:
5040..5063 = 218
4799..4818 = 225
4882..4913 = 230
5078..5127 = 219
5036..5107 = 221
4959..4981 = 228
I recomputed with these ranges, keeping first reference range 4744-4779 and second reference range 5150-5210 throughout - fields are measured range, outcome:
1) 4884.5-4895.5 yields -0.11 mag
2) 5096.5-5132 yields -0.10 mag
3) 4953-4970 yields -0.13 mag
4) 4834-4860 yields 0.00 mag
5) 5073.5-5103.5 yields -0.10 mag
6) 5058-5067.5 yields -0.08 mag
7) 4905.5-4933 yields -0.09 mag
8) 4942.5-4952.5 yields -0.17 mag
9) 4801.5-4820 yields -0.05 mag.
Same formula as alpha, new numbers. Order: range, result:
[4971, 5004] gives 218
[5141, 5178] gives 197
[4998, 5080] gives 227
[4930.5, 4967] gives 226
